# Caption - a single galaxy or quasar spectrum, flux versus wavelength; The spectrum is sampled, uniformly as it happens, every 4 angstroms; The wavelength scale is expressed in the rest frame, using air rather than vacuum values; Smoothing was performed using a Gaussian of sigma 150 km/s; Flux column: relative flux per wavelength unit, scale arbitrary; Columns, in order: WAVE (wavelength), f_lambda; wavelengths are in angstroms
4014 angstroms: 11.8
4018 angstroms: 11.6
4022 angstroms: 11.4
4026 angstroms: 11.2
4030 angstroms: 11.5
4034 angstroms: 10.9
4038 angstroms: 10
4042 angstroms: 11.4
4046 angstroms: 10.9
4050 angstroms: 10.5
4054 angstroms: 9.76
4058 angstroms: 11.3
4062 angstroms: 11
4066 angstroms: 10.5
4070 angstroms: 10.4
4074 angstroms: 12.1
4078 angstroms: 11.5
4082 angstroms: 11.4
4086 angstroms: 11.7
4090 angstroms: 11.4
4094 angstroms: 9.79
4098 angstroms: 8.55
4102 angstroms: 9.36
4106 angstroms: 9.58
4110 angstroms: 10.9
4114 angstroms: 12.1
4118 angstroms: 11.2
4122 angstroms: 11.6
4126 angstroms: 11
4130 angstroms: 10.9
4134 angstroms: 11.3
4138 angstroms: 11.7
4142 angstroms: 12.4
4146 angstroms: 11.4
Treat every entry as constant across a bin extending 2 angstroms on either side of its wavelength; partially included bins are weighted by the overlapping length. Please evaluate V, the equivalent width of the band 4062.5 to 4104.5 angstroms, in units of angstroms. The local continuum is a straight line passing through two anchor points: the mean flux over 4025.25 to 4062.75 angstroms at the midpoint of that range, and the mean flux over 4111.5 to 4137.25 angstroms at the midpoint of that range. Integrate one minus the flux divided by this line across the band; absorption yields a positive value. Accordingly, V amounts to 1.6 angstroms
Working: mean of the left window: 10.8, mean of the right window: 11.4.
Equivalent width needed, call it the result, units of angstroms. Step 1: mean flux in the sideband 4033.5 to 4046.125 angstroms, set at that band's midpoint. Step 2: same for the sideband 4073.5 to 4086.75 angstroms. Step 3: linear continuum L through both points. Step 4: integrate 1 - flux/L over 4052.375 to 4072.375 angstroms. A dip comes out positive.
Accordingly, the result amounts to 1.09 angstroms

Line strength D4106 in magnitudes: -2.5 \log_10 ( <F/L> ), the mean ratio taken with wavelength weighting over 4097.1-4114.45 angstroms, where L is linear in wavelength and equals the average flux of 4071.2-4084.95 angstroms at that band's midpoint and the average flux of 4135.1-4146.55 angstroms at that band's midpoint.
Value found 0.17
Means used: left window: 11.6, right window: 11.8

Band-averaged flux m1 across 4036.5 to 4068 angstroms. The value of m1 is 10.7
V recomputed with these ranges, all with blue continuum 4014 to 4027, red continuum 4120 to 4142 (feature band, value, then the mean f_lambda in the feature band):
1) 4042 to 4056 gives 1.1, 10.5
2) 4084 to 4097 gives 0.7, 10.8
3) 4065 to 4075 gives 0.4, 10.9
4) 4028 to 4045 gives 0.8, 10.9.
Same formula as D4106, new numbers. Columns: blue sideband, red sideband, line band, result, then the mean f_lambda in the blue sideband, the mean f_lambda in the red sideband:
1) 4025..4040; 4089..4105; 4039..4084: -0.06 mag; 10.9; 9.66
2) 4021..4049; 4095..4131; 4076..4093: -0.07 mag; 11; 10.5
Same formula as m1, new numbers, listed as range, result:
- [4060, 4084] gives 11.2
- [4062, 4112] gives 10.6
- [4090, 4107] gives 9.55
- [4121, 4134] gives 11.2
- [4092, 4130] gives 10.5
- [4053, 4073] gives 10.7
